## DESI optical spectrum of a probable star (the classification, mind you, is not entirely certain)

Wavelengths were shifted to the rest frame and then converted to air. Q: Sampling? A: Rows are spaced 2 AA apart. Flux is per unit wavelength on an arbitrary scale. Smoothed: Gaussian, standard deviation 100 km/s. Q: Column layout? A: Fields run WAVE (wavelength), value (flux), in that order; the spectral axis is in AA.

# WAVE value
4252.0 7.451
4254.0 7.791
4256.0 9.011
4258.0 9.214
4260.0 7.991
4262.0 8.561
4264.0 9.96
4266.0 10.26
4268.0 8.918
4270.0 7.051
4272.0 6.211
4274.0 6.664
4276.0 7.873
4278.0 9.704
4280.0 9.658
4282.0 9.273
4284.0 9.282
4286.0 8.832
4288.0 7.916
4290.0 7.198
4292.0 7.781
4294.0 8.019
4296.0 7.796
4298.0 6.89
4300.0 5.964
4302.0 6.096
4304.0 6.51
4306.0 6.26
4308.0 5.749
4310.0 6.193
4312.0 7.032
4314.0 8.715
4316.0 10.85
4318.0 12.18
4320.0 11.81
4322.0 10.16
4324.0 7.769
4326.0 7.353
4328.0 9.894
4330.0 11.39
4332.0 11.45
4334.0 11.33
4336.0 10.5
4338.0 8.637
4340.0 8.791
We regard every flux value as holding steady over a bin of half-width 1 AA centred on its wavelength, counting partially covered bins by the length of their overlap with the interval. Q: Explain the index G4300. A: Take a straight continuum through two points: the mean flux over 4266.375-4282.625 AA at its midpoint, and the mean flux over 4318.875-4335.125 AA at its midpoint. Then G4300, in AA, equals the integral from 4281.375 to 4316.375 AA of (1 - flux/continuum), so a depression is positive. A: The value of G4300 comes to 6.1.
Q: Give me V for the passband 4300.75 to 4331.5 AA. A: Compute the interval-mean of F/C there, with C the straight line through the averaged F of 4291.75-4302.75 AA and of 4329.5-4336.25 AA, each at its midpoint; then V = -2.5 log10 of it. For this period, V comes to 0.10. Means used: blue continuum 7.07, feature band 8.56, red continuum 11.2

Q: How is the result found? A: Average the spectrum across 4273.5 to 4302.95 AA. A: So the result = 7.95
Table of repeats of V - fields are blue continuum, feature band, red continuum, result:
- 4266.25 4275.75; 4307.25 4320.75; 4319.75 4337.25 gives 0.06 mag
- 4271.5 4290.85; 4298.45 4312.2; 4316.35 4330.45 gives 0.44 mag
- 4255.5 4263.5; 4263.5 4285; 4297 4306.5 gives -0.09 mag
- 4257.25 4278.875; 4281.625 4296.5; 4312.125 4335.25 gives 0.10 mag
